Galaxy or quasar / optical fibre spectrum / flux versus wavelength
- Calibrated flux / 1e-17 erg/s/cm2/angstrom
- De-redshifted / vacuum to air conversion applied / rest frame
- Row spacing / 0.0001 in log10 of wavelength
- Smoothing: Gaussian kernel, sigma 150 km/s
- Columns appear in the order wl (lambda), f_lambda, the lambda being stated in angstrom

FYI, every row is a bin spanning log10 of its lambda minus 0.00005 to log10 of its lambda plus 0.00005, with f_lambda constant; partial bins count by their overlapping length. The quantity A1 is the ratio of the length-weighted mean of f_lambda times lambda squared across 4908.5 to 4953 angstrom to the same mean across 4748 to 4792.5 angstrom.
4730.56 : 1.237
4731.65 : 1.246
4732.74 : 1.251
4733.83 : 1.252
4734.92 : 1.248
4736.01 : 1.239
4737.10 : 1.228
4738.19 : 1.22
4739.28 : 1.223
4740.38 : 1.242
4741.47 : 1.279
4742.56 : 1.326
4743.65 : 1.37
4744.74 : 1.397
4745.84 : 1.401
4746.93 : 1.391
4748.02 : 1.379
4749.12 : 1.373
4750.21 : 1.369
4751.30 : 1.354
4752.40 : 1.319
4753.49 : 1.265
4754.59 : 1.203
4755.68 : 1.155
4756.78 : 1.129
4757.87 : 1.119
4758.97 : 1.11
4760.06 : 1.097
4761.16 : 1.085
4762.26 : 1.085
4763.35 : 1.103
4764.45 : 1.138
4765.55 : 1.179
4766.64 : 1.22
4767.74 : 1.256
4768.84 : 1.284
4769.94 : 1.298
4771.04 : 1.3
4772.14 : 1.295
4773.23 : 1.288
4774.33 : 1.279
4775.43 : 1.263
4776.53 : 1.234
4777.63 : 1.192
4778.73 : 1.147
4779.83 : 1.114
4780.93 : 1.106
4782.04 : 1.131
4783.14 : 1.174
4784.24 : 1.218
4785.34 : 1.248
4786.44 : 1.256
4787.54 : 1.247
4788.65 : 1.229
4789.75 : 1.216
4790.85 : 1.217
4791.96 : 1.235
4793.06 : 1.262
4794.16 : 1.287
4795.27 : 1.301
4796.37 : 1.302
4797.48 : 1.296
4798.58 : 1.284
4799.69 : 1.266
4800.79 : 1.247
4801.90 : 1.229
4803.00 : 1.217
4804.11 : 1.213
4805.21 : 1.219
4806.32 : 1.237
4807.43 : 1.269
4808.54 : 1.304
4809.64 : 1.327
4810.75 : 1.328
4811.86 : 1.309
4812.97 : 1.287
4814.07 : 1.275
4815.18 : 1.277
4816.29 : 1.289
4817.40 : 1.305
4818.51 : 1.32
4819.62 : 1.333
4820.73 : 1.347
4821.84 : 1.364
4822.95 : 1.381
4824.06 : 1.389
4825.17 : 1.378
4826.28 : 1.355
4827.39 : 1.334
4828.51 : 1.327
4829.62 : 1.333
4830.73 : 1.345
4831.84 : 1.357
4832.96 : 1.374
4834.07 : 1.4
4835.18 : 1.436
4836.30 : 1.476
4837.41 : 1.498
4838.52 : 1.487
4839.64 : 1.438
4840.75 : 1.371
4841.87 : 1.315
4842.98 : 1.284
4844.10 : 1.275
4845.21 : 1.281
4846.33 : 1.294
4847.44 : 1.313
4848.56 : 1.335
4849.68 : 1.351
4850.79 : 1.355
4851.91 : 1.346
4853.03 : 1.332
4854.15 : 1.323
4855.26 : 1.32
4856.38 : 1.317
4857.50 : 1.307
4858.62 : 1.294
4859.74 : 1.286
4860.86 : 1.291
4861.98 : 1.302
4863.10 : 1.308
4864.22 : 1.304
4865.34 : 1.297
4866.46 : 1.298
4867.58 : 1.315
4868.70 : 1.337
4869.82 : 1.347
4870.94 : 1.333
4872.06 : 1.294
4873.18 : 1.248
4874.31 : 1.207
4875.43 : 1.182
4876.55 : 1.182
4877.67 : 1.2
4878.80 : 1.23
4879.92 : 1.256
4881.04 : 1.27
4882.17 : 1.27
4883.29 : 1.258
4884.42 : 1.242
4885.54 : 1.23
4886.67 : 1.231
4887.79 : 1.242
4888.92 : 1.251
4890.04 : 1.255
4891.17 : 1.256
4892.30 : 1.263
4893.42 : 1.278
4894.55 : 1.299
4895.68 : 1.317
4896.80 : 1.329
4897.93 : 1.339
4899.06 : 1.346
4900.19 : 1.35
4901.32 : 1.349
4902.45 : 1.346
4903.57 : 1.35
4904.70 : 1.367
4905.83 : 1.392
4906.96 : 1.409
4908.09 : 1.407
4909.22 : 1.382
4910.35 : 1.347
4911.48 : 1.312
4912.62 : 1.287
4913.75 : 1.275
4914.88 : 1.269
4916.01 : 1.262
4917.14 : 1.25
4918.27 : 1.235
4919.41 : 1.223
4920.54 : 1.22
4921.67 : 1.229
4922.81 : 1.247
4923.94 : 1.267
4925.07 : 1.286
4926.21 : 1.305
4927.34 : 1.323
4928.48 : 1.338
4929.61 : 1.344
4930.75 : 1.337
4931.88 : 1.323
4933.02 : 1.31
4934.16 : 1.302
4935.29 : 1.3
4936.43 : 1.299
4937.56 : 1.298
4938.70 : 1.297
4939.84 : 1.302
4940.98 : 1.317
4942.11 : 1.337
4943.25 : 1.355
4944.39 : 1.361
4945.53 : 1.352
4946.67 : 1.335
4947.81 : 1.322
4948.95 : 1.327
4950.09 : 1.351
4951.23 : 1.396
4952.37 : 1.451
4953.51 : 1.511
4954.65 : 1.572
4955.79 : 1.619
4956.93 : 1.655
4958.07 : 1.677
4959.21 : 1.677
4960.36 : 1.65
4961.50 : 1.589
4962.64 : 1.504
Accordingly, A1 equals 1.2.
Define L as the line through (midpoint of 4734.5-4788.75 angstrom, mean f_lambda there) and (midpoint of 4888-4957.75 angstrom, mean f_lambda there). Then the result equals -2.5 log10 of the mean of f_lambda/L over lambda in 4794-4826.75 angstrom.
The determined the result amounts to -0.027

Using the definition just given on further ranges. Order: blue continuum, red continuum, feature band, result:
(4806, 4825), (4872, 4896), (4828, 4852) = -0.06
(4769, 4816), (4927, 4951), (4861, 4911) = 0.00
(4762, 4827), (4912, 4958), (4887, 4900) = 0.02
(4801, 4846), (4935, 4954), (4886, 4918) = 0.02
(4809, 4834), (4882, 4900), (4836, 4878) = -0.01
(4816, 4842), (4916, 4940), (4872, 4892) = 0.08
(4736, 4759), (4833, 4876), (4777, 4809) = 0.06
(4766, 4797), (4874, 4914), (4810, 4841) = -0.09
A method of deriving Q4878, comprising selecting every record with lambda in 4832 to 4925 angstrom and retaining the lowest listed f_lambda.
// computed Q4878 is 1.182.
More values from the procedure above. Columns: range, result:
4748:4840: 1.085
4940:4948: 1.317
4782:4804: 1.131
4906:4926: 1.22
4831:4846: 1.275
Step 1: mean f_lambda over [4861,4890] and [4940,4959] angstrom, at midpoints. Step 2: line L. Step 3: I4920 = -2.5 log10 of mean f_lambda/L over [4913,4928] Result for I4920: 0.09 mag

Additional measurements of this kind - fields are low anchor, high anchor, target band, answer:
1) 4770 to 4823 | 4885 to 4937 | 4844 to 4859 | -0.033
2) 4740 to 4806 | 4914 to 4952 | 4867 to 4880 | 0.016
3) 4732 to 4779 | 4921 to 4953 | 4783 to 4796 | 0.014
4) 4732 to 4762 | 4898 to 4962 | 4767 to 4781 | 0.030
